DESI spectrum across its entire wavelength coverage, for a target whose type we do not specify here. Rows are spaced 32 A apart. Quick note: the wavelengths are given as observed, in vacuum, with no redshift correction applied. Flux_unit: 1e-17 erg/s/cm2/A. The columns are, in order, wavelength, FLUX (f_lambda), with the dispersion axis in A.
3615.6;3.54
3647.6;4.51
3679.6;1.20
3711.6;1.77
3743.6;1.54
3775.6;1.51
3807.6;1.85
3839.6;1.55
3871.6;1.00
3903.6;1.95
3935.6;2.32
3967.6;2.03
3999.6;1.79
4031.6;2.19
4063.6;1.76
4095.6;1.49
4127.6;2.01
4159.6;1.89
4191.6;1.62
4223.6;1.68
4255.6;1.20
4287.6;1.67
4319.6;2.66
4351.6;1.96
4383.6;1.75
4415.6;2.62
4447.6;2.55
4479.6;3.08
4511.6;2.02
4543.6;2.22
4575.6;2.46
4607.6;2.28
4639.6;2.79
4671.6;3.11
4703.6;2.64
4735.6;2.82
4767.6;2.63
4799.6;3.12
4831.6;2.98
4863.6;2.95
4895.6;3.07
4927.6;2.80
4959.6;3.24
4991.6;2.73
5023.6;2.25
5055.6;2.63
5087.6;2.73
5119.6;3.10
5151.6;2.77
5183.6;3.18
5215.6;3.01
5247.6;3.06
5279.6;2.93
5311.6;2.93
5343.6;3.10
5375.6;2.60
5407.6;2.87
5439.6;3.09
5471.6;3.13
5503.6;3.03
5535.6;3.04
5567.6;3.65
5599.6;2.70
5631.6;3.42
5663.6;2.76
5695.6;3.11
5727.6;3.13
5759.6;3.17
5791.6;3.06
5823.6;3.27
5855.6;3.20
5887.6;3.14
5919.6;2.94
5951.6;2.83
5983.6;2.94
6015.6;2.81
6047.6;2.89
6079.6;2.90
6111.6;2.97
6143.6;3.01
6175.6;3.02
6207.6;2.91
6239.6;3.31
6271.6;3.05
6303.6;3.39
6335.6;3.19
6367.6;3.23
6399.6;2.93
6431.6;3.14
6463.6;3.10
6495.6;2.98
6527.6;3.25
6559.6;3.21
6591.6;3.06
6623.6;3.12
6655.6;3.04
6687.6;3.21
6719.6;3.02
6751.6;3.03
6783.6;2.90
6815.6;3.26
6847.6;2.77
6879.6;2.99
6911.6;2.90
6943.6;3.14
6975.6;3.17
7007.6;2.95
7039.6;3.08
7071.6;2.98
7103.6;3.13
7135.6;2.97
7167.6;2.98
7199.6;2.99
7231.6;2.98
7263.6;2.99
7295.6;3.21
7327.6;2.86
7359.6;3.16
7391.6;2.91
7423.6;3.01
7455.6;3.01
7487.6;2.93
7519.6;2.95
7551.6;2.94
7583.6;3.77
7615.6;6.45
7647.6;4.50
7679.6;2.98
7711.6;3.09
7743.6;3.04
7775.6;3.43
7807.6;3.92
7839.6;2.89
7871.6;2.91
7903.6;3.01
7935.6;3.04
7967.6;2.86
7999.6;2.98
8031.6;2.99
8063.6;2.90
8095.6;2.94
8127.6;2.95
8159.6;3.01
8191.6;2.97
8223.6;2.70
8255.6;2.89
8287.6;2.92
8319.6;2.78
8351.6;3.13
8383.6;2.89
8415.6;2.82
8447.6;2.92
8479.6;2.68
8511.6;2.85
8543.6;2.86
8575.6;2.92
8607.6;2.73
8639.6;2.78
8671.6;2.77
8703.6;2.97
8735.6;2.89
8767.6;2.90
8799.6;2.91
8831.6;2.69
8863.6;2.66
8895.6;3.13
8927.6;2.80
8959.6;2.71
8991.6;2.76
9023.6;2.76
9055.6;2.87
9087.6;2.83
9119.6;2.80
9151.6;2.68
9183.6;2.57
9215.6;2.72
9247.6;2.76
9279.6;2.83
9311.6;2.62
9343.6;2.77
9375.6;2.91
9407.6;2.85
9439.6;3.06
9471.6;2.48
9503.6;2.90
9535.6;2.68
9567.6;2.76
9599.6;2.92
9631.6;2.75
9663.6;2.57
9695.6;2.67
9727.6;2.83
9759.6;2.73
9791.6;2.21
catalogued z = 0.16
